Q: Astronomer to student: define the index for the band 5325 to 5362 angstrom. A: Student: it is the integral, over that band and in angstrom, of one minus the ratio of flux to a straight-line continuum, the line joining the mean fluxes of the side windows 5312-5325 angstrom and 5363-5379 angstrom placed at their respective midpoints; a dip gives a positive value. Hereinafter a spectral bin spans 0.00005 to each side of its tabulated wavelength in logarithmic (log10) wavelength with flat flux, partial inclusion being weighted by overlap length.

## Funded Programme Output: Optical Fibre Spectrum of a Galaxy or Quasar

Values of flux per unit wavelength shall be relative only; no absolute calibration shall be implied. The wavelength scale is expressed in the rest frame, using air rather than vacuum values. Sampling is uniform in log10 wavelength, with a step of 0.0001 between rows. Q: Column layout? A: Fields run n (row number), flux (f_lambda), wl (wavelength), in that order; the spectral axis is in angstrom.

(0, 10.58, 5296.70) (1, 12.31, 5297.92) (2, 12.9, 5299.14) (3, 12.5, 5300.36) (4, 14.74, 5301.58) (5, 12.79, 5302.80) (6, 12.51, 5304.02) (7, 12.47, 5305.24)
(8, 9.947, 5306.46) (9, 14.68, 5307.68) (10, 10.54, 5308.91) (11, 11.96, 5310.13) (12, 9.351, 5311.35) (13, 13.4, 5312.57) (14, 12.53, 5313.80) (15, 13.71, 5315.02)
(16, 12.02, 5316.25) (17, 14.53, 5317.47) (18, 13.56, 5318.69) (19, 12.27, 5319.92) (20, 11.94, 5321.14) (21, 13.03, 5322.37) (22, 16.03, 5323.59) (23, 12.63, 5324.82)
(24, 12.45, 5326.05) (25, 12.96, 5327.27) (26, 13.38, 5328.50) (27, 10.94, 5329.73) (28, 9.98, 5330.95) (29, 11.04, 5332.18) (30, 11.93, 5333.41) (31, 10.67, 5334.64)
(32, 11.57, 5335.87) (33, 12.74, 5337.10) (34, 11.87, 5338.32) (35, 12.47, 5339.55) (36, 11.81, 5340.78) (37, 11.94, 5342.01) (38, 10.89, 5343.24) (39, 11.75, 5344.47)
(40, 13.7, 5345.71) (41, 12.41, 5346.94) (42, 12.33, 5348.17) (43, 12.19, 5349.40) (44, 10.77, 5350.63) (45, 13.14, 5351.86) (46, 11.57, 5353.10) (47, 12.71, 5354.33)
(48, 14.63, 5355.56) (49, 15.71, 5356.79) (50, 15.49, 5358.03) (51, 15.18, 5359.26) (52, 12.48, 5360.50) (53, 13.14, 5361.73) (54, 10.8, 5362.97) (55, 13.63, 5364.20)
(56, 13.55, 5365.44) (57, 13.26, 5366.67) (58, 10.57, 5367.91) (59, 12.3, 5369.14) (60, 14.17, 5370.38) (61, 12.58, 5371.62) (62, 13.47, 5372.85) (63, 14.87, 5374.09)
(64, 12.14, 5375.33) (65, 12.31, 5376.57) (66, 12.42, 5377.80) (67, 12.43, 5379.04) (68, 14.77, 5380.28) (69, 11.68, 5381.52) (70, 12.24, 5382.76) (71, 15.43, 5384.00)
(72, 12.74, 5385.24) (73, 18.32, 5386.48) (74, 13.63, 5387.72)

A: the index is 1.7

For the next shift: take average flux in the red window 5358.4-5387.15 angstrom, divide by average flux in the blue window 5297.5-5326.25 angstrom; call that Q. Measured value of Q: 1.0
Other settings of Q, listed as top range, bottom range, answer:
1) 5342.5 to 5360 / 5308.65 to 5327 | 1.02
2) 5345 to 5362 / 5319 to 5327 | 1.01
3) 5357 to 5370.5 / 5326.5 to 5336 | 1.14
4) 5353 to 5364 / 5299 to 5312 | 1.12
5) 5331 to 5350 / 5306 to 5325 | 0.94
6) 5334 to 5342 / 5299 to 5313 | 0.97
